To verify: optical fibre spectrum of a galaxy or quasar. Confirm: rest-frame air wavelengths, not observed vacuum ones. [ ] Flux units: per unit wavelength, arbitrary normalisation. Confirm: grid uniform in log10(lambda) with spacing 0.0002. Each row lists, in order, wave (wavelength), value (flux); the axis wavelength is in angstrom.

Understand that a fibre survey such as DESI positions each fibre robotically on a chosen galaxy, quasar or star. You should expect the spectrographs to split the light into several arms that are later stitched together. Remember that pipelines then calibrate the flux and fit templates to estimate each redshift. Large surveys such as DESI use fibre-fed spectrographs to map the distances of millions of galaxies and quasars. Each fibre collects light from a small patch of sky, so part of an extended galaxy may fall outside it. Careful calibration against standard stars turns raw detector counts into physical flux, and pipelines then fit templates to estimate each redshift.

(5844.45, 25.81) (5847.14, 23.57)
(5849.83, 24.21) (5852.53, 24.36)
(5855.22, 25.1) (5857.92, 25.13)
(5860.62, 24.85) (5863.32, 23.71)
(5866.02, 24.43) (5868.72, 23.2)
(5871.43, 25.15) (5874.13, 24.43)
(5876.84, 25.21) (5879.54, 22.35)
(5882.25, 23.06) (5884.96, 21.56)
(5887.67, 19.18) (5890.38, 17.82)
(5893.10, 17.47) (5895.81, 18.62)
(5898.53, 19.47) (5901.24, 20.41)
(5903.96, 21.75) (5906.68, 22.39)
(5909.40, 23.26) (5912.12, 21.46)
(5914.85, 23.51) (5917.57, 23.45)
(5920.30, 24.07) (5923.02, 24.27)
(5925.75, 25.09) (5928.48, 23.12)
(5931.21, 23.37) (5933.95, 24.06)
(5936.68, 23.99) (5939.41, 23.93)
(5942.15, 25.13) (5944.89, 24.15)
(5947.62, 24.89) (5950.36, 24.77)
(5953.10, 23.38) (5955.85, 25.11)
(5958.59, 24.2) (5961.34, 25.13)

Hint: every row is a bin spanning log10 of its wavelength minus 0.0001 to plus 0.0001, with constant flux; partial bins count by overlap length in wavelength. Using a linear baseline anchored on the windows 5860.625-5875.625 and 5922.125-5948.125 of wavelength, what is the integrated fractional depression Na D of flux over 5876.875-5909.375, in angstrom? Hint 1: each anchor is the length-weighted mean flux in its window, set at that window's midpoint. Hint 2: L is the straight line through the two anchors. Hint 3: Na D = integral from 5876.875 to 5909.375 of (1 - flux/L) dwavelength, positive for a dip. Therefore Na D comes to 4.7 angstrom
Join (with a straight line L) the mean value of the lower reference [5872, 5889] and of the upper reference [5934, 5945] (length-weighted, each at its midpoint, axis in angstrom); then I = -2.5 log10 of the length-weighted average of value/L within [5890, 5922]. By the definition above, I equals 0.11 mag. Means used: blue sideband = 22.8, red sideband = 24.3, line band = 21.3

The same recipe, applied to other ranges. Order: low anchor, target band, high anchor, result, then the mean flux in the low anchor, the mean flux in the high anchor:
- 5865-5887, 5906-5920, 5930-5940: 0.04 mag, 23.5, 23.8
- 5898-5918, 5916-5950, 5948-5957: -0.04 mag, 22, 24.4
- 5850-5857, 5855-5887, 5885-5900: -0.09 mag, 24.7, 18.8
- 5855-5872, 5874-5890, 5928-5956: 0.10 mag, 24.4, 24.2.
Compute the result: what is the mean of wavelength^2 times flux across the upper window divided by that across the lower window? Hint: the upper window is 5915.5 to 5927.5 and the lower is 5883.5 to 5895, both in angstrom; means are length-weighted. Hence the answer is 1.3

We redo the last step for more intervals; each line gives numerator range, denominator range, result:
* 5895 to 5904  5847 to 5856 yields 0.83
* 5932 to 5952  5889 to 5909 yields 1.24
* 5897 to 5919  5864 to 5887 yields 0.94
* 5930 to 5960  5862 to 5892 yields 1.10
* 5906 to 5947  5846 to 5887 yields 1.01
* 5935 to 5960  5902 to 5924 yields 1.08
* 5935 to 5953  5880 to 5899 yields 1.26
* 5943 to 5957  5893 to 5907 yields 1.24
